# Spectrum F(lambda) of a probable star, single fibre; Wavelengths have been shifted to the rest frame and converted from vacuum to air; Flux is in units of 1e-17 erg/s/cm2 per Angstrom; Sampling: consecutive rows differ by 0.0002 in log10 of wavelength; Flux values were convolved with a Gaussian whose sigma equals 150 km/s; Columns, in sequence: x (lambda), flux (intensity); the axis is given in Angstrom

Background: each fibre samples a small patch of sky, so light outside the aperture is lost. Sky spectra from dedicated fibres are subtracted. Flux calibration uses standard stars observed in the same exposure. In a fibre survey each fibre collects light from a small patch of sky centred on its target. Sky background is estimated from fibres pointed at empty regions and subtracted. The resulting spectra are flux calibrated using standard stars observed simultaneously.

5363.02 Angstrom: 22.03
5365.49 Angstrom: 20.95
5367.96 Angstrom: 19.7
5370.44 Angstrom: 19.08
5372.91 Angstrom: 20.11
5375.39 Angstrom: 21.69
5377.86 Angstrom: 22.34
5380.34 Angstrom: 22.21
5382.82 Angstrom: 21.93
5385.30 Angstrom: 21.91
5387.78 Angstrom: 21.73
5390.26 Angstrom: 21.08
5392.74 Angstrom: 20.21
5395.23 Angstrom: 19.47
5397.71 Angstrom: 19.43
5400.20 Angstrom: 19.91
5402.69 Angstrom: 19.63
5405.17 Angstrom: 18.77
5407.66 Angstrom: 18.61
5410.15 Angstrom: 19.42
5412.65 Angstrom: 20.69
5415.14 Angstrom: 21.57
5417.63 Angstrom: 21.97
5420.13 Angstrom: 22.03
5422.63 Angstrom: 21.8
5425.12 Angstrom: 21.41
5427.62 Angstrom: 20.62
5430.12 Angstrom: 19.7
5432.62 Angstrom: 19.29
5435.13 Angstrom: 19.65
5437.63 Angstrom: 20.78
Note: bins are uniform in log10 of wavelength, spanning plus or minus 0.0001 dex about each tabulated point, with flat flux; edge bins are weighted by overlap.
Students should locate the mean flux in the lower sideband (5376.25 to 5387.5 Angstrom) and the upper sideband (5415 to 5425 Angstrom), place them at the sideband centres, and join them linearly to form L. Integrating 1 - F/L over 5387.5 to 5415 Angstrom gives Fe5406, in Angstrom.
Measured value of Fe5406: 2.6 Angstrom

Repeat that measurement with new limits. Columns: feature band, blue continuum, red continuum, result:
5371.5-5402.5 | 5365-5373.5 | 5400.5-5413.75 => -2.0 Angstrom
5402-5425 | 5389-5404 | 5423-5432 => -0.3 Angstrom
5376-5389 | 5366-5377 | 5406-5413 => -1.3 Angstrom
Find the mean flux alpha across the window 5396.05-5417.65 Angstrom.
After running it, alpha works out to 19.9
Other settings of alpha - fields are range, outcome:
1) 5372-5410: 20.6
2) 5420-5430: 21.2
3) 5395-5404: 19.6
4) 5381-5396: 21.1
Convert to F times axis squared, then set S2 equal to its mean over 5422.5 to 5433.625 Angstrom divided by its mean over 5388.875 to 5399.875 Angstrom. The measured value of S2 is 1.03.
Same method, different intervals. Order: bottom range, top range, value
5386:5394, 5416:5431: 1.02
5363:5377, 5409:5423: 1.05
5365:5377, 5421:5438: 1.03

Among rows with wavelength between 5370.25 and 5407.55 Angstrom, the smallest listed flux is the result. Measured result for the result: 18.77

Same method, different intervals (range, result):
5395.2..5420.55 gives 18.61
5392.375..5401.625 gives 19.43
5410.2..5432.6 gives 19.7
